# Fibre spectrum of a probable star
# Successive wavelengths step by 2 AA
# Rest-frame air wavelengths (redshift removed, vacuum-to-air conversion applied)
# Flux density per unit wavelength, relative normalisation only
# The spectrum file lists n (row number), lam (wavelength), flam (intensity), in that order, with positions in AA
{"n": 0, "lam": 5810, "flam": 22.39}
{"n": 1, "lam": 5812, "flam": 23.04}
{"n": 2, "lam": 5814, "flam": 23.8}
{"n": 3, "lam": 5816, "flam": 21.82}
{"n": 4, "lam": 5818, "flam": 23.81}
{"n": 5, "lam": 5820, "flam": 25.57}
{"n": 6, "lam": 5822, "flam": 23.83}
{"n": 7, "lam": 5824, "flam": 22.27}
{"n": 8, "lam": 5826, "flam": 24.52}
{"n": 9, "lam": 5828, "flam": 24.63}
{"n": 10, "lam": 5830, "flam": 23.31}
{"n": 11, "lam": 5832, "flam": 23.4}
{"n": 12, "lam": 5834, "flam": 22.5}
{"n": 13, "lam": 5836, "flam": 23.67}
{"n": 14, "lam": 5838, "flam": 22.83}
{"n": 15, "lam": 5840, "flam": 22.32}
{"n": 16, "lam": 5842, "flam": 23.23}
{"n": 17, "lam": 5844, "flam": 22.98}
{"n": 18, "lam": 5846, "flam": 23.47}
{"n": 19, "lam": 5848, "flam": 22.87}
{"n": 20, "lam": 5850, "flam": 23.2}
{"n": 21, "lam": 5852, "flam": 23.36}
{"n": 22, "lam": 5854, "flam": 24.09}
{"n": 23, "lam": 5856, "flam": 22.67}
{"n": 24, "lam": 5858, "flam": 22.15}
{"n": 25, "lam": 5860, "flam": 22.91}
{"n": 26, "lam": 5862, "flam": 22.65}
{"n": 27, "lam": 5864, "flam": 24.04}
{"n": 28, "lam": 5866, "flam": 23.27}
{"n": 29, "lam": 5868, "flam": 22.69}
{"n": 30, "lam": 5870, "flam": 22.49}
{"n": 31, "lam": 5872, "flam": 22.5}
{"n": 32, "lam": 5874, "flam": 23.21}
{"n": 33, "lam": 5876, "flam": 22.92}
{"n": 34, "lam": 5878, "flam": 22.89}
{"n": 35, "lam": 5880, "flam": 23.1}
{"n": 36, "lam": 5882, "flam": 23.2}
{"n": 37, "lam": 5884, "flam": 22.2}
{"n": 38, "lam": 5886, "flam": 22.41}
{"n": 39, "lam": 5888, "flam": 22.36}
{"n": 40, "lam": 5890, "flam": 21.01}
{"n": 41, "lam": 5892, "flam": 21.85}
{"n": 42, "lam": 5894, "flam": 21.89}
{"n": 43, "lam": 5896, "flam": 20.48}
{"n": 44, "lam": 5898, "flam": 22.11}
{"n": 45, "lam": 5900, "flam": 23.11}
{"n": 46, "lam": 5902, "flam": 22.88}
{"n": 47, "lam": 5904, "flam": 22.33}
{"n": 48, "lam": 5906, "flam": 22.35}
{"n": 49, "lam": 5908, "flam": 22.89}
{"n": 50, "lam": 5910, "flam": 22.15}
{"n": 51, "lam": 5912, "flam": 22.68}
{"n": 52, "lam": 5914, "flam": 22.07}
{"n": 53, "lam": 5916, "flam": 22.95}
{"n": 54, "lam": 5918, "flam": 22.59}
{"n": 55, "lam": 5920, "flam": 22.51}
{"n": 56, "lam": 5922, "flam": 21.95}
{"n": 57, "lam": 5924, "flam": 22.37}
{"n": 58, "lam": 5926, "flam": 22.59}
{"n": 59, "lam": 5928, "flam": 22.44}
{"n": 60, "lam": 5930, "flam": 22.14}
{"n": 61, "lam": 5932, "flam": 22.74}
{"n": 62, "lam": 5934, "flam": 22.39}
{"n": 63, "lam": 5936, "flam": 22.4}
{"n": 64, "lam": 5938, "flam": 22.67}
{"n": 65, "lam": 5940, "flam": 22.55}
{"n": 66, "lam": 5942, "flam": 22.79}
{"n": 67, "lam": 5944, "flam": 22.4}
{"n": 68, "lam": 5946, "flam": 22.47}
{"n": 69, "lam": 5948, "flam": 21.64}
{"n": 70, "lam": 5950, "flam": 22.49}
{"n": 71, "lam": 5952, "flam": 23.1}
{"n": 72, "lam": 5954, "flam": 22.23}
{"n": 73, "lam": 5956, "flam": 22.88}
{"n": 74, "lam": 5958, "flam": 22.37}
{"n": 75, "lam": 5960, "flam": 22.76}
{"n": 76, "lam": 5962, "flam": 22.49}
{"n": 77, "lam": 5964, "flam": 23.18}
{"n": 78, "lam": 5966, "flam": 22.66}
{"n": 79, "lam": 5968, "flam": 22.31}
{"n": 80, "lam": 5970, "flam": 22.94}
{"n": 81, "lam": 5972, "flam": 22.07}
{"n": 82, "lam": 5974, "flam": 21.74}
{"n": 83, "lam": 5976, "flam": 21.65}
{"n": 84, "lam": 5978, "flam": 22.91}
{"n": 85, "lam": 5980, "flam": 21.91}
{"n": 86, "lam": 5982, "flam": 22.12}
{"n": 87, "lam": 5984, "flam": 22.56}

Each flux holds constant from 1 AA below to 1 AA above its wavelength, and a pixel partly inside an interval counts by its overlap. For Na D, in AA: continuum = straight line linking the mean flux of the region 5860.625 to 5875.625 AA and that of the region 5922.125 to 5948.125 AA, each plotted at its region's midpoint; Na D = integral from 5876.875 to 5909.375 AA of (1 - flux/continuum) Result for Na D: 0.7 AA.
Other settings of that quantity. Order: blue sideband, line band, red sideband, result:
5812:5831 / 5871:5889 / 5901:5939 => 0.2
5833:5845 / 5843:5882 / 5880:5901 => -0.8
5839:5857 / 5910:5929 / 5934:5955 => 0.2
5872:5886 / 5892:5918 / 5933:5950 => 0.4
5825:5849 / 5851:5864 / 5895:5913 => 0.0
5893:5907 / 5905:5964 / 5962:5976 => -0.5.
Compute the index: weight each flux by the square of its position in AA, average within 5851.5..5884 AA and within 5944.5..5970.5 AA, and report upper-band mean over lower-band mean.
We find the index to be 1.0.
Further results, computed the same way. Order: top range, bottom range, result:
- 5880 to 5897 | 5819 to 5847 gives 0.96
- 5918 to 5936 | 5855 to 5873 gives 1.00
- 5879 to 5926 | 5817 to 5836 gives 0.96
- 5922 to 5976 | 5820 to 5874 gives 1.00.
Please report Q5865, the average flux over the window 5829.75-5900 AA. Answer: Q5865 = 22.7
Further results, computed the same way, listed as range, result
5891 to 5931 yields 22.3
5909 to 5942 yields 22.5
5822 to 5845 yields 23.3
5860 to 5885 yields 22.9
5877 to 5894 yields 22.3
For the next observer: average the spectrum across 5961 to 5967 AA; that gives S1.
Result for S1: 22.8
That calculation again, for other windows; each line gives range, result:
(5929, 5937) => 22.4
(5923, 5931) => 22.4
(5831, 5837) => 23.2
